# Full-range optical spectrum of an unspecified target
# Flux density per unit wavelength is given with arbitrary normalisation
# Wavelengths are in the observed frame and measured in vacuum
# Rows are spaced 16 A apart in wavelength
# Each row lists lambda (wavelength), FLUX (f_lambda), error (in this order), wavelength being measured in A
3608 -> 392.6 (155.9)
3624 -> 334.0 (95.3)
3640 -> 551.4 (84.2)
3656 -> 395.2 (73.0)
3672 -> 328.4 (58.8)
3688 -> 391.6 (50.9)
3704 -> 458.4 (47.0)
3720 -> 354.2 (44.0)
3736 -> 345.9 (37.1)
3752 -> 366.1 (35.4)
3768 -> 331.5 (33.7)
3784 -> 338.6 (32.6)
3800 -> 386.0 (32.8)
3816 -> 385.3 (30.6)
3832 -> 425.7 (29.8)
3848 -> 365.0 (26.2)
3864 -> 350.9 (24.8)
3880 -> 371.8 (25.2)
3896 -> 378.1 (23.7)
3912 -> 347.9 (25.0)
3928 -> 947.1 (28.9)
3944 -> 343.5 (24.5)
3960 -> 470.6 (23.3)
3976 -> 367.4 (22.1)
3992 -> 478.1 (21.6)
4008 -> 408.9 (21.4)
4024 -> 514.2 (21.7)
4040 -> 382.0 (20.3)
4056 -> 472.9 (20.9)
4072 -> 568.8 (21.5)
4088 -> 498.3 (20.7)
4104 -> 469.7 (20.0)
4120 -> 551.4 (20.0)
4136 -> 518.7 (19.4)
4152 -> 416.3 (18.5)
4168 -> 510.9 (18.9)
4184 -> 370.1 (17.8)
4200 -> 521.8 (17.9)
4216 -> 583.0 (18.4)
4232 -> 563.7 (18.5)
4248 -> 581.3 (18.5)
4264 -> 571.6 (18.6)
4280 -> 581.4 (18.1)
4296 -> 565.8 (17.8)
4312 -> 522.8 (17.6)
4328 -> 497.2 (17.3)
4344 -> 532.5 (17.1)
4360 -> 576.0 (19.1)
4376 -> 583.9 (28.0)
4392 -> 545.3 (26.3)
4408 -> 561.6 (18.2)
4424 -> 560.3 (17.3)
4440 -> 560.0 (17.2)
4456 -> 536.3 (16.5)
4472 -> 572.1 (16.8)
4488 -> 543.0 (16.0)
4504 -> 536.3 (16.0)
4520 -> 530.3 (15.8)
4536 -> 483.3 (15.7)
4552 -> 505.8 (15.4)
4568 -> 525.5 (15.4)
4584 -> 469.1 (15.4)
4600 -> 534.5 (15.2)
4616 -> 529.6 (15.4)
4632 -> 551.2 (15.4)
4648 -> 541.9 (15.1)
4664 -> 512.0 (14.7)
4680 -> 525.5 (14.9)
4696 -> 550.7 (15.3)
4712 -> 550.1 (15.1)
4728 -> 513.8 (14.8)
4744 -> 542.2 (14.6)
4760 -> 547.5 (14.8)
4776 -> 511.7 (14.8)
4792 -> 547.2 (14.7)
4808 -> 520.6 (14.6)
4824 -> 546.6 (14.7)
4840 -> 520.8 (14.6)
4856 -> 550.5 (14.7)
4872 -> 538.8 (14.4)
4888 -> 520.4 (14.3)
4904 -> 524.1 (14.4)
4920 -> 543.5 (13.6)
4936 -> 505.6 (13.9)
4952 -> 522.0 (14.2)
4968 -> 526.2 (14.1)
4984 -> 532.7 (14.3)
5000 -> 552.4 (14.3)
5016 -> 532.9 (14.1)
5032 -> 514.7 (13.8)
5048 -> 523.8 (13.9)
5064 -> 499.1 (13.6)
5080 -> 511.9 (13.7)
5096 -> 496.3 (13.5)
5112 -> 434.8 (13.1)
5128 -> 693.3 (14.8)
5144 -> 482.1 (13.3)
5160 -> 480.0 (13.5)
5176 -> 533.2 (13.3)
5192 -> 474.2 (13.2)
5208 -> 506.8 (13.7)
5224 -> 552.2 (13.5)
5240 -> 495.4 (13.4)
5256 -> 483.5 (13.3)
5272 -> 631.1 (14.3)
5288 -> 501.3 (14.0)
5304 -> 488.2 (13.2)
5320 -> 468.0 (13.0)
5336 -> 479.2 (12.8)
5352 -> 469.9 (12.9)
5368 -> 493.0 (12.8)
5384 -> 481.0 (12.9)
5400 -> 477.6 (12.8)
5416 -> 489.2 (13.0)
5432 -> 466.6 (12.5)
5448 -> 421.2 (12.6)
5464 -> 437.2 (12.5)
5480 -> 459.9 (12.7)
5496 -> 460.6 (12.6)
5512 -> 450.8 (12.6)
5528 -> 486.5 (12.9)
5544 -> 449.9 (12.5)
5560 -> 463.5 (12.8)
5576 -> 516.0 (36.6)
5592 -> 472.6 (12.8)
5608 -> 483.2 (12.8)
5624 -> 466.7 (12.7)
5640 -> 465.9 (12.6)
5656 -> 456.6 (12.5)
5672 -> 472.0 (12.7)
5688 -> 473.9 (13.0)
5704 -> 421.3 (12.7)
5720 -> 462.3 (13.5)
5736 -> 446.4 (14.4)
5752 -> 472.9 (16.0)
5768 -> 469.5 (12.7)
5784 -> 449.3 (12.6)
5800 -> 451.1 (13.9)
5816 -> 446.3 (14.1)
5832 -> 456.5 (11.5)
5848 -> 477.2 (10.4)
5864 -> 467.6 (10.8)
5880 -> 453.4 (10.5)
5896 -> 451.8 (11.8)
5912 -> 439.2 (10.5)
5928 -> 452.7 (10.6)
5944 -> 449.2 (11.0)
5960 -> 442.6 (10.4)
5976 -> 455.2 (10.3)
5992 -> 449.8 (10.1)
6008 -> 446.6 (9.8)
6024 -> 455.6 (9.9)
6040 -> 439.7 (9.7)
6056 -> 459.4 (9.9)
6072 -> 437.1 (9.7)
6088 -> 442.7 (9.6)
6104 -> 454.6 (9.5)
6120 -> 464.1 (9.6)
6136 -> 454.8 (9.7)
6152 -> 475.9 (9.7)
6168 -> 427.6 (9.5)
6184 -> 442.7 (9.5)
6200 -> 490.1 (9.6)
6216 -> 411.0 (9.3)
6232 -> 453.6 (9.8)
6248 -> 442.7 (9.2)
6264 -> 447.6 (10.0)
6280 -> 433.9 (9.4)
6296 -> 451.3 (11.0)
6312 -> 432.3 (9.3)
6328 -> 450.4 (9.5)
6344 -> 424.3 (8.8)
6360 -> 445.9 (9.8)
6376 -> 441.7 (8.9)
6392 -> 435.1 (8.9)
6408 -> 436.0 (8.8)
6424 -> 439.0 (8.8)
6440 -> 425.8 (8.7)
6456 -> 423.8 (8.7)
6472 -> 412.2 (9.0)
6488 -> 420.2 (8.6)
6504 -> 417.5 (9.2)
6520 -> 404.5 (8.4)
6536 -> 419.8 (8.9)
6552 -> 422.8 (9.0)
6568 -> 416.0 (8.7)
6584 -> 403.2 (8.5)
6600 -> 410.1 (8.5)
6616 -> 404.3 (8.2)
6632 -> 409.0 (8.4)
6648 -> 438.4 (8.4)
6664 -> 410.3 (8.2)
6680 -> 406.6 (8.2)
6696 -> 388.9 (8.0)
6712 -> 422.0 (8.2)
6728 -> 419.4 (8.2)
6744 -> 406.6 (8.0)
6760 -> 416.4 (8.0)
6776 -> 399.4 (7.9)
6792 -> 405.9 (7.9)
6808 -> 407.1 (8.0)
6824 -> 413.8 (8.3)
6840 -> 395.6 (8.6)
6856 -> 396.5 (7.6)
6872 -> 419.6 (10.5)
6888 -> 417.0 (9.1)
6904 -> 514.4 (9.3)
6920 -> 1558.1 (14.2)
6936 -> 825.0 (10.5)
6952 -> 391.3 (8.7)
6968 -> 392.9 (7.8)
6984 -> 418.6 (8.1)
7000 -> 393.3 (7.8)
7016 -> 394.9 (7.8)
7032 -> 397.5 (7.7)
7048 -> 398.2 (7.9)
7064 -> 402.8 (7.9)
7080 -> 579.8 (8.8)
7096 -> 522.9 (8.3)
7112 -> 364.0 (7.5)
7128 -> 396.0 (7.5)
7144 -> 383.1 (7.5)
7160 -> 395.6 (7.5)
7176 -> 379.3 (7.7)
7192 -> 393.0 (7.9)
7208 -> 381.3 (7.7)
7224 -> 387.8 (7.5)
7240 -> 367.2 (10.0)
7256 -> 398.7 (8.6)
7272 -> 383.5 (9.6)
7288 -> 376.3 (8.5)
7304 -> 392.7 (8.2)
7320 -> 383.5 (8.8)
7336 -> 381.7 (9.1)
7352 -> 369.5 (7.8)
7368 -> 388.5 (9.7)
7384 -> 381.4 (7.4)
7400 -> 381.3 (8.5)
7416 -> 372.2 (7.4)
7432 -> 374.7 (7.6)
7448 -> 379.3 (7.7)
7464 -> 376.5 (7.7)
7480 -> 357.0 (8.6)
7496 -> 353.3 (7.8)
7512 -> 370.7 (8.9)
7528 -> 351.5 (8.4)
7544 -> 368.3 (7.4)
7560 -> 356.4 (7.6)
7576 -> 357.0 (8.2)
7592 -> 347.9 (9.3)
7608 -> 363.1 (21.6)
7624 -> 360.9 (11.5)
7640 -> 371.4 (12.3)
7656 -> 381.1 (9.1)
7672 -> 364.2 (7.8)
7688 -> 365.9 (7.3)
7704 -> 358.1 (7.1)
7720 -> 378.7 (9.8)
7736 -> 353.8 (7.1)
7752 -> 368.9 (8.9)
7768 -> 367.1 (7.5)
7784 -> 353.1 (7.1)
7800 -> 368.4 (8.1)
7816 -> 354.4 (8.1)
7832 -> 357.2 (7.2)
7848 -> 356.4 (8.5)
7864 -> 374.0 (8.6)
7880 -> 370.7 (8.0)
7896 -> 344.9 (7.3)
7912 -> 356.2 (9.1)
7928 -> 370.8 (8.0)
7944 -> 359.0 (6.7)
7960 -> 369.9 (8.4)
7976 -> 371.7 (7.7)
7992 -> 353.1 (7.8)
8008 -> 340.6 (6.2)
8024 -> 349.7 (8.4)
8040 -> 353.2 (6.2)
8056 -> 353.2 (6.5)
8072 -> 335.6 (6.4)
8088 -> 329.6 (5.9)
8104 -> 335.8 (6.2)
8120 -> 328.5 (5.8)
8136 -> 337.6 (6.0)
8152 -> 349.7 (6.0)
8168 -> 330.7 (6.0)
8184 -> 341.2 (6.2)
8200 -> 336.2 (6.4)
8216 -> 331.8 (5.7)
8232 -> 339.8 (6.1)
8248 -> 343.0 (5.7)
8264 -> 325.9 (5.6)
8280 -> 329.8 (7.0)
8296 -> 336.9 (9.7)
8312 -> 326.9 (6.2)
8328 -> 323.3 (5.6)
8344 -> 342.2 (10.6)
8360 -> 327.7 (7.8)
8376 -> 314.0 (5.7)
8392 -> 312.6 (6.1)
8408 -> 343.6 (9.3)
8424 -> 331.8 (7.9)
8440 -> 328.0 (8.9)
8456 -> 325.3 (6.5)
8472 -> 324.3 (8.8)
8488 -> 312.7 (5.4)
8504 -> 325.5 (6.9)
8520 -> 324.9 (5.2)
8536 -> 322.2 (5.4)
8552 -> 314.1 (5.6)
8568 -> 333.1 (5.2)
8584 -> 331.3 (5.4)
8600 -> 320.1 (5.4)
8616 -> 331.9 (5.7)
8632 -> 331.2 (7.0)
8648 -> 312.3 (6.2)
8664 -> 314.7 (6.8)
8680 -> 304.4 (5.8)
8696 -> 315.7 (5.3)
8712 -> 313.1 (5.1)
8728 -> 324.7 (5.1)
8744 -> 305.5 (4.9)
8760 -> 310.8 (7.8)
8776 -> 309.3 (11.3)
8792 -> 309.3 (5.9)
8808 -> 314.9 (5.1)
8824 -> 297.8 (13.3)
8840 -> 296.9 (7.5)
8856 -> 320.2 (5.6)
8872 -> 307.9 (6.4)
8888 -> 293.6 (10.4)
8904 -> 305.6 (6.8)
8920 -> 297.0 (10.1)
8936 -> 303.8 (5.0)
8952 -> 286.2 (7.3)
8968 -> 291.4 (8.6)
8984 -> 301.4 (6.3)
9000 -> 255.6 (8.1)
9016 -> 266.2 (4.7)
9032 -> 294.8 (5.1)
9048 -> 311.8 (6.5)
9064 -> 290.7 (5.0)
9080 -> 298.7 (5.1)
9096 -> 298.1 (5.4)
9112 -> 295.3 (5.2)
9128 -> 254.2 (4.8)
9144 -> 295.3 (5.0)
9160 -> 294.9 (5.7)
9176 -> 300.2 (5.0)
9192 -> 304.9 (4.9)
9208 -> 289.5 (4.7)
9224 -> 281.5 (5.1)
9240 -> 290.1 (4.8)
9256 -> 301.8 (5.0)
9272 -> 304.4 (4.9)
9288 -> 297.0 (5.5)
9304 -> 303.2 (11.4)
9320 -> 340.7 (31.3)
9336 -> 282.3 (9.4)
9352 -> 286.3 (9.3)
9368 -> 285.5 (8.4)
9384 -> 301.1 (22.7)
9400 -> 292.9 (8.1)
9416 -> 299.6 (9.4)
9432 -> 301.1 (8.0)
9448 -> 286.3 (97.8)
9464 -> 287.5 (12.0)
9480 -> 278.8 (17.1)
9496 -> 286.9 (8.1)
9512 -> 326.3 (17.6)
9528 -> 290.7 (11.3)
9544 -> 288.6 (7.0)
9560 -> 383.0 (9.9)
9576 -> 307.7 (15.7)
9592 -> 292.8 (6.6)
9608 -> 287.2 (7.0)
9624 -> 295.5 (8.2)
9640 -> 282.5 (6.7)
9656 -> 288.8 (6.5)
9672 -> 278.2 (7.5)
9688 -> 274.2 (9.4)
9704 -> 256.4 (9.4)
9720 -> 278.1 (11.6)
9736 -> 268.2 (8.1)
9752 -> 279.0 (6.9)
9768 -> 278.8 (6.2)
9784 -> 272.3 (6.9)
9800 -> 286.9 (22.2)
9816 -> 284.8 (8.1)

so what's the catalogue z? 0.05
